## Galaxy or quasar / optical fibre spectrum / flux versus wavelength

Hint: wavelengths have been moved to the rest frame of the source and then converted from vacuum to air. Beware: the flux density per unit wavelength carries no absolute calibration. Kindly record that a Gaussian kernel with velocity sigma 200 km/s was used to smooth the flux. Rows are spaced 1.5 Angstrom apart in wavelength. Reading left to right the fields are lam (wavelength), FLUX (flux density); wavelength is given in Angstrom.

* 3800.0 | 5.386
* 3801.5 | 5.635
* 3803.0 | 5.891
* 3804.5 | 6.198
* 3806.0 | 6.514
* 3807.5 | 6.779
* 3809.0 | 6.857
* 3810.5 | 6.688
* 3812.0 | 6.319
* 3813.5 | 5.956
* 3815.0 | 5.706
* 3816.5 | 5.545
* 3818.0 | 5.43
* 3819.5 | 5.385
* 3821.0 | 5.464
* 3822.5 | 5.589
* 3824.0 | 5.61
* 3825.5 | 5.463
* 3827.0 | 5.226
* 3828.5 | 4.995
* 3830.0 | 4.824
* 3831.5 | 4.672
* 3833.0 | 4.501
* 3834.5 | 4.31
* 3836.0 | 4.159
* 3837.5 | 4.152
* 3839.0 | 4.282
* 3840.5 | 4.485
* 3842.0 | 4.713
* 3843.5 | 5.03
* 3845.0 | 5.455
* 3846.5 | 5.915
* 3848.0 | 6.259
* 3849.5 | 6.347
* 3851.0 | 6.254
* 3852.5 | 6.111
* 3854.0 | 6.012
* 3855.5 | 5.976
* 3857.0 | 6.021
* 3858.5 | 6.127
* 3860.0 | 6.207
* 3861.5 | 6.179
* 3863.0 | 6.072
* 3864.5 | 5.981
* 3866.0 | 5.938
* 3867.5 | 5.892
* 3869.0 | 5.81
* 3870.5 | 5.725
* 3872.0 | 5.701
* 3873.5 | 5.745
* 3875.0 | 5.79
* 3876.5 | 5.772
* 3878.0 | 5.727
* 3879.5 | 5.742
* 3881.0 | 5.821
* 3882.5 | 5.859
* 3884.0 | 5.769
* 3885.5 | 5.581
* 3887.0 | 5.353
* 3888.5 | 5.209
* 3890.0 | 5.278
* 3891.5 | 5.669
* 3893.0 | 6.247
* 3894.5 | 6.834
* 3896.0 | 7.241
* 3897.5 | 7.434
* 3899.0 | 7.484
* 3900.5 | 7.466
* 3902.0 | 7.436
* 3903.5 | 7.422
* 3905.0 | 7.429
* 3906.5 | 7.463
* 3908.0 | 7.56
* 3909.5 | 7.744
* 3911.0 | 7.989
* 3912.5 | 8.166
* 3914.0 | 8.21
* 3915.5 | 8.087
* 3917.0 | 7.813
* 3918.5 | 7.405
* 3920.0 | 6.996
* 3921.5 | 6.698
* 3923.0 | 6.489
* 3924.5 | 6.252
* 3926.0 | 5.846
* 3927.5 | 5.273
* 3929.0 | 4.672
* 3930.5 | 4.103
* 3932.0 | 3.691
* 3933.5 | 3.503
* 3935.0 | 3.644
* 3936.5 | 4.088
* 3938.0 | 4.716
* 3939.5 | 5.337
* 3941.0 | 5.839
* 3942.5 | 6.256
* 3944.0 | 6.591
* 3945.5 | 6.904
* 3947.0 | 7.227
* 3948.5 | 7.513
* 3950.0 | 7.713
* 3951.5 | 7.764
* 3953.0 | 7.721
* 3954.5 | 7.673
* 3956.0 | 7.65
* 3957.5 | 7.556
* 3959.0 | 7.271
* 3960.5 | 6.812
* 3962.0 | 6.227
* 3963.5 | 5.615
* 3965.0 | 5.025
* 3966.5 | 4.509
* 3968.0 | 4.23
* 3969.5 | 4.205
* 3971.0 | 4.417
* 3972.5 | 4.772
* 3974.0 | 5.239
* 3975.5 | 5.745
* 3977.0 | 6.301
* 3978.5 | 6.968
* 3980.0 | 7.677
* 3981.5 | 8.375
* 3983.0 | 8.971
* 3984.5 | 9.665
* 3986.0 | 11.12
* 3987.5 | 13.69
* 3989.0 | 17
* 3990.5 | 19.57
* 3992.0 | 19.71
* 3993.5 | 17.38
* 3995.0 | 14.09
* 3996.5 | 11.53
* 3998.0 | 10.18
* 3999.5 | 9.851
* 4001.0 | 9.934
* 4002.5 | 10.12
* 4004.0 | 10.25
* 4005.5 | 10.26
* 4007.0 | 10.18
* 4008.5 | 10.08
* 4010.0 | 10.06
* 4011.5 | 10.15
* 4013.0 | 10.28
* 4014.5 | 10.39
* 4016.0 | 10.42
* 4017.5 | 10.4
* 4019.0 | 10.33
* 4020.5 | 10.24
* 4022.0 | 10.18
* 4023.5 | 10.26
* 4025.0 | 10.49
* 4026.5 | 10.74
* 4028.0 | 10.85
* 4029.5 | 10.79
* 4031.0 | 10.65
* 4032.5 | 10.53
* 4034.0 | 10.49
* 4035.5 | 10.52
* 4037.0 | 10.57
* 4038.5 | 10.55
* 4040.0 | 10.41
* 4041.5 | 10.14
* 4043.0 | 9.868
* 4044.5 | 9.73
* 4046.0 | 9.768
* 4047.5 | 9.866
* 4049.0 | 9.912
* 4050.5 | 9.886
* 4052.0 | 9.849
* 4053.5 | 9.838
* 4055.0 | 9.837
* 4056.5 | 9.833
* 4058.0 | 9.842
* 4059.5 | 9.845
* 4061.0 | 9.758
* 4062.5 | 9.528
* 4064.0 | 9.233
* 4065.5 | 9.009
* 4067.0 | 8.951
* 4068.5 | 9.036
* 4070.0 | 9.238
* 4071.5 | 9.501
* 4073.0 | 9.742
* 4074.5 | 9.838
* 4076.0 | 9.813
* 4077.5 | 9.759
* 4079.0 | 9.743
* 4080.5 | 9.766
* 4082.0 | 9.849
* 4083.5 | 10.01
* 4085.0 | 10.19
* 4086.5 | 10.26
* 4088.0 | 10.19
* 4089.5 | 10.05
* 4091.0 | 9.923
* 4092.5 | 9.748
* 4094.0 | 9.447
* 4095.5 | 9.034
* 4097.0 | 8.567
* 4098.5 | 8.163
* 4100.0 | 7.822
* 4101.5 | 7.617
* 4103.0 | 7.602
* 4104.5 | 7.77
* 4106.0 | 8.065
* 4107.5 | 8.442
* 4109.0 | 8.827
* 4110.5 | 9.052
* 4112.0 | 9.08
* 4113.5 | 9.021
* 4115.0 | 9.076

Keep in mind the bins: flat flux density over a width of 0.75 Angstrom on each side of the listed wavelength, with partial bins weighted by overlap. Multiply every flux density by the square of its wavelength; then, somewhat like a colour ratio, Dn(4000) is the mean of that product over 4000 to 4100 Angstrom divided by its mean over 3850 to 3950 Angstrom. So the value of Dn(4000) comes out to 1.7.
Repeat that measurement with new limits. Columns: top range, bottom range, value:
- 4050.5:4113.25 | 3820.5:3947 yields 1.73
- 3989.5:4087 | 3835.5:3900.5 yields 1.97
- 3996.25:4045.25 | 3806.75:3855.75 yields 2.08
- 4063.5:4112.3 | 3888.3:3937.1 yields 1.55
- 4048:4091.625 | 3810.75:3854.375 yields 2.06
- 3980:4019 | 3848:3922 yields 1.89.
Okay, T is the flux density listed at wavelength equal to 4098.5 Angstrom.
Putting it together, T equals 8.163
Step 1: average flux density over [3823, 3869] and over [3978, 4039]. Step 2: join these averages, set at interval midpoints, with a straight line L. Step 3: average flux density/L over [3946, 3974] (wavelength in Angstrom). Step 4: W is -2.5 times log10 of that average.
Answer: 0.43 mag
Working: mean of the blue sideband 5.45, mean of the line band 6.3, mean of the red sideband 11.1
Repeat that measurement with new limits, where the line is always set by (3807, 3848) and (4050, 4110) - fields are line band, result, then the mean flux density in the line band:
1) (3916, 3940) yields 0.258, 5.44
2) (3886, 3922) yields -0.088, 7.1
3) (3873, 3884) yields 0.064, 5.78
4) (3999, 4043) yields -0.227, 10.3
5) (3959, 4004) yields -0.181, 9.26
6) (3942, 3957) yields -0.009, 7.32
